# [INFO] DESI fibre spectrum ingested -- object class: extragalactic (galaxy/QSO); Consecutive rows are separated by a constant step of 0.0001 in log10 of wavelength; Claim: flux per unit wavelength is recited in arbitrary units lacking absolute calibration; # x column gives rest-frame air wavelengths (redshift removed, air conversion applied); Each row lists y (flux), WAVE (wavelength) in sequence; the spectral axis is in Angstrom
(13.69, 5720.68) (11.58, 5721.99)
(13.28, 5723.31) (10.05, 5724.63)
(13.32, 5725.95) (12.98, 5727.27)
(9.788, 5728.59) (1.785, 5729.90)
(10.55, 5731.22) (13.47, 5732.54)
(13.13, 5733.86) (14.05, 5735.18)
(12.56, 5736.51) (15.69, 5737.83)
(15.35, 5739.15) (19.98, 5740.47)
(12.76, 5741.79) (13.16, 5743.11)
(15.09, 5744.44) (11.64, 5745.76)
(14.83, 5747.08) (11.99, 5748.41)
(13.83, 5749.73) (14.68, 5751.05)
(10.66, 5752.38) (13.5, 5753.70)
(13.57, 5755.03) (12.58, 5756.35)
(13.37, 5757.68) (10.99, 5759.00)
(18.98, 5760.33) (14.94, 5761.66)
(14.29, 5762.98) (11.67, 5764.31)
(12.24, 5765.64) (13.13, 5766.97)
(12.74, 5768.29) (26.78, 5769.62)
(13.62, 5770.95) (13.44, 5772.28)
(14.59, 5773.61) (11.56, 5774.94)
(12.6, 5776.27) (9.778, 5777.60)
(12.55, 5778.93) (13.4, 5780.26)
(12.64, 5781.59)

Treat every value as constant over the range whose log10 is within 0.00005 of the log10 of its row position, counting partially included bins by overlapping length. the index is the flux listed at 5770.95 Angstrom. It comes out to 13.62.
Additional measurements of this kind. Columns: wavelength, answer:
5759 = 10.99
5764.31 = 11.67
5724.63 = 10.05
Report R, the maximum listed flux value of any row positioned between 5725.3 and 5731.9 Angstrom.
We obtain 13.32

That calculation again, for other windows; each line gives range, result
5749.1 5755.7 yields 14.68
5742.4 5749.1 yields 15.09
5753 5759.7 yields 13.57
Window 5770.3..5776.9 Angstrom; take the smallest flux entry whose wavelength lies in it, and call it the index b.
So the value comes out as 11.56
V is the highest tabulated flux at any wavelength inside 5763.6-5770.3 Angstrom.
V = 26.78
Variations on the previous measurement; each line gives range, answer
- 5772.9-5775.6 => 14.59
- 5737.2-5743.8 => 19.98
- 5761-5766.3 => 14.94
